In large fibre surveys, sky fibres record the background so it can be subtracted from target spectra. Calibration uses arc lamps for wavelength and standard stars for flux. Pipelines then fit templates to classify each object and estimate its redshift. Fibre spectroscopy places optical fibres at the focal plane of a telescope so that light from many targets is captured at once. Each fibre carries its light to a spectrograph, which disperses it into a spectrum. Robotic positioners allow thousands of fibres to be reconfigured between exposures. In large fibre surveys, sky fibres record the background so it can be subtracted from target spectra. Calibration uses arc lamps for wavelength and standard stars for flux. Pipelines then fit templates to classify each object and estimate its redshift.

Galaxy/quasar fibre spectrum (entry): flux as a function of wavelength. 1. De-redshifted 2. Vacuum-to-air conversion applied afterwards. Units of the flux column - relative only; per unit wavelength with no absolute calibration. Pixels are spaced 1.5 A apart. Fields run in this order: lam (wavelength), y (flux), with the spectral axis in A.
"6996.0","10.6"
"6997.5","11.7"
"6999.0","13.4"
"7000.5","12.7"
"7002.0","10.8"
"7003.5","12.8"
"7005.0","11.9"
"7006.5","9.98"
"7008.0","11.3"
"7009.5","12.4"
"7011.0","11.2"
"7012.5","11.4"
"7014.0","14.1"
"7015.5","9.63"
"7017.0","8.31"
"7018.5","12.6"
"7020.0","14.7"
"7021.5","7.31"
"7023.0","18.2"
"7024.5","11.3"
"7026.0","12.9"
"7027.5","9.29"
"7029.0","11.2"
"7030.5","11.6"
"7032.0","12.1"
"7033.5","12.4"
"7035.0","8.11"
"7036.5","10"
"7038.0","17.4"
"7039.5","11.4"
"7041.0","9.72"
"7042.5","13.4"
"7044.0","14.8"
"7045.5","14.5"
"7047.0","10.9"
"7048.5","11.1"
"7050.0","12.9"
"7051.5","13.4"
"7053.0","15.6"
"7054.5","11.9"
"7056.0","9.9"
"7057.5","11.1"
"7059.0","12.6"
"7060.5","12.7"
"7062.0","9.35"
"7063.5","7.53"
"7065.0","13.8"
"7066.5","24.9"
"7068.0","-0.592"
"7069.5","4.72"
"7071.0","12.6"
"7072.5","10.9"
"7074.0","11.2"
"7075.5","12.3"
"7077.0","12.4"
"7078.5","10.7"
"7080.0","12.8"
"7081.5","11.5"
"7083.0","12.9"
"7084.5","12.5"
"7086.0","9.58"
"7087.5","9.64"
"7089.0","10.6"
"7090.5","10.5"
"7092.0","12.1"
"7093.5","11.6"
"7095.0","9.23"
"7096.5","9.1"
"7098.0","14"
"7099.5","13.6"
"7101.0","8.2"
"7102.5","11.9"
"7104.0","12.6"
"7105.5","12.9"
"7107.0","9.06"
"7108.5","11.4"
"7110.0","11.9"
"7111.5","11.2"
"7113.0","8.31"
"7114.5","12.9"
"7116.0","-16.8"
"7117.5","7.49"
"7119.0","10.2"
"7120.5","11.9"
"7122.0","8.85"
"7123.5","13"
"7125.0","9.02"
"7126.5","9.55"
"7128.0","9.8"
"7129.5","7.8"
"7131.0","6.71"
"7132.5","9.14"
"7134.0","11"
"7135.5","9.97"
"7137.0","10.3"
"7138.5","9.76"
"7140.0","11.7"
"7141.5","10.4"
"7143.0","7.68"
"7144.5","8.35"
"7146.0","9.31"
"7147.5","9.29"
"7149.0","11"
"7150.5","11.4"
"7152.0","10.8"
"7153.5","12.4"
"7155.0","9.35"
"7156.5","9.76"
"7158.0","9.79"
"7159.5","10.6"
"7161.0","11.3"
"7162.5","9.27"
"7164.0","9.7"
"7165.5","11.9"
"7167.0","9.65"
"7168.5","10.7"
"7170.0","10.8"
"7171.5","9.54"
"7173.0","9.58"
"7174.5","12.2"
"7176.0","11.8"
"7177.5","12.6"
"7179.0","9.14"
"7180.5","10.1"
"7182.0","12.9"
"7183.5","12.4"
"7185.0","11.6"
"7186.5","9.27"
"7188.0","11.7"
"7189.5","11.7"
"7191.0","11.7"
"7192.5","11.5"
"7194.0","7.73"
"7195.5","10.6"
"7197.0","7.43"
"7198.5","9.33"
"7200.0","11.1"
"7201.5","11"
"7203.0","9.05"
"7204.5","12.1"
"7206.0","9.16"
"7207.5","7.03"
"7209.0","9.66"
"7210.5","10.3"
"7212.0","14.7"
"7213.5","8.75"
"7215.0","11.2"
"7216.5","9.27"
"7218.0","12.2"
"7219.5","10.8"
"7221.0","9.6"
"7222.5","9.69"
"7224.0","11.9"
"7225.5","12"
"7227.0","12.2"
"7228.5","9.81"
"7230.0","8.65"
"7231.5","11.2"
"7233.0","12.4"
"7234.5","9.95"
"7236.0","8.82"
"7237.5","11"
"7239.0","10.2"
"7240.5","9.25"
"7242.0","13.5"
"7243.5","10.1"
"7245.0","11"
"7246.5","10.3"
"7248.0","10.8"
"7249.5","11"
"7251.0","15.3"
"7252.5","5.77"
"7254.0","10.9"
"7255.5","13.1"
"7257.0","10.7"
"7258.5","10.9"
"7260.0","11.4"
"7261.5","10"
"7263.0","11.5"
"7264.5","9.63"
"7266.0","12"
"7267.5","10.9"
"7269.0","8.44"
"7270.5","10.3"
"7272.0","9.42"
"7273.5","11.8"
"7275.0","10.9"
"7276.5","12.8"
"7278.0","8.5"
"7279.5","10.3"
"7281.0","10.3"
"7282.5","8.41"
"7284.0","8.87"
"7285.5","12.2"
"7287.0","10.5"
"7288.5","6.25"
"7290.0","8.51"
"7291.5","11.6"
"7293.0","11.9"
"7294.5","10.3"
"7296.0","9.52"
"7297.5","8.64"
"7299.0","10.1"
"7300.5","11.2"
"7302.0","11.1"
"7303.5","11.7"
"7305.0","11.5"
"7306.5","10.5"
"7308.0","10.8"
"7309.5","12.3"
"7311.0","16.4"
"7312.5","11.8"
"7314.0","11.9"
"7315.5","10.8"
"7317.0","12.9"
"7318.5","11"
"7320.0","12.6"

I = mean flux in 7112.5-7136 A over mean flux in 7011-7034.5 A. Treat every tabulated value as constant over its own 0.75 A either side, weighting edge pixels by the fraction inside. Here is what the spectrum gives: 0.7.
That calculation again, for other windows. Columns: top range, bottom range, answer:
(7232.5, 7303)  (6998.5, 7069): 0.88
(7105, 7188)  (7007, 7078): 0.84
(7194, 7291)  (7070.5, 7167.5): 1.02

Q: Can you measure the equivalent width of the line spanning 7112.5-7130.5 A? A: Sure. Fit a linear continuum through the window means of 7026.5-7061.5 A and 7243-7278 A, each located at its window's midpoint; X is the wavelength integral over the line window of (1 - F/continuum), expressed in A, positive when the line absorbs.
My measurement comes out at 6.1 A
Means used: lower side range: 12.1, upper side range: 10.8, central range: 7.65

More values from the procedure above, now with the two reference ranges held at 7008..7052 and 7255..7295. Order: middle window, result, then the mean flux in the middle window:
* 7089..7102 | 0.6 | 11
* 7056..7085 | 1.0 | 11.3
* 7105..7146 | 8.5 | 9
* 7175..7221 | 1.3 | 10.6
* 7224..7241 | 0.2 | 10.6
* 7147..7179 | 1.5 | 10.6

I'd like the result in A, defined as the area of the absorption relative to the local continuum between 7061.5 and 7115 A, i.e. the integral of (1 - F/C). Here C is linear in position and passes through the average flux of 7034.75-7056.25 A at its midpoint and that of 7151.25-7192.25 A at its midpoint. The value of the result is 3.7 A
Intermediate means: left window 12.5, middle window 11.1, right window 10.8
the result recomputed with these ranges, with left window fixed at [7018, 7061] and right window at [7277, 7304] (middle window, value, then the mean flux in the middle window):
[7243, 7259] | -0.86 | 10.9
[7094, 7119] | 5.18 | 9.24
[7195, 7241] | 1.33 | 10.3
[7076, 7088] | 0.31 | 11.6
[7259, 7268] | -0.58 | 10.9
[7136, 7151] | 1.88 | 9.9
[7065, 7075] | 0.89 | 10.9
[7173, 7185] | -0.51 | 11.5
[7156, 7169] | 0.98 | 10.3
